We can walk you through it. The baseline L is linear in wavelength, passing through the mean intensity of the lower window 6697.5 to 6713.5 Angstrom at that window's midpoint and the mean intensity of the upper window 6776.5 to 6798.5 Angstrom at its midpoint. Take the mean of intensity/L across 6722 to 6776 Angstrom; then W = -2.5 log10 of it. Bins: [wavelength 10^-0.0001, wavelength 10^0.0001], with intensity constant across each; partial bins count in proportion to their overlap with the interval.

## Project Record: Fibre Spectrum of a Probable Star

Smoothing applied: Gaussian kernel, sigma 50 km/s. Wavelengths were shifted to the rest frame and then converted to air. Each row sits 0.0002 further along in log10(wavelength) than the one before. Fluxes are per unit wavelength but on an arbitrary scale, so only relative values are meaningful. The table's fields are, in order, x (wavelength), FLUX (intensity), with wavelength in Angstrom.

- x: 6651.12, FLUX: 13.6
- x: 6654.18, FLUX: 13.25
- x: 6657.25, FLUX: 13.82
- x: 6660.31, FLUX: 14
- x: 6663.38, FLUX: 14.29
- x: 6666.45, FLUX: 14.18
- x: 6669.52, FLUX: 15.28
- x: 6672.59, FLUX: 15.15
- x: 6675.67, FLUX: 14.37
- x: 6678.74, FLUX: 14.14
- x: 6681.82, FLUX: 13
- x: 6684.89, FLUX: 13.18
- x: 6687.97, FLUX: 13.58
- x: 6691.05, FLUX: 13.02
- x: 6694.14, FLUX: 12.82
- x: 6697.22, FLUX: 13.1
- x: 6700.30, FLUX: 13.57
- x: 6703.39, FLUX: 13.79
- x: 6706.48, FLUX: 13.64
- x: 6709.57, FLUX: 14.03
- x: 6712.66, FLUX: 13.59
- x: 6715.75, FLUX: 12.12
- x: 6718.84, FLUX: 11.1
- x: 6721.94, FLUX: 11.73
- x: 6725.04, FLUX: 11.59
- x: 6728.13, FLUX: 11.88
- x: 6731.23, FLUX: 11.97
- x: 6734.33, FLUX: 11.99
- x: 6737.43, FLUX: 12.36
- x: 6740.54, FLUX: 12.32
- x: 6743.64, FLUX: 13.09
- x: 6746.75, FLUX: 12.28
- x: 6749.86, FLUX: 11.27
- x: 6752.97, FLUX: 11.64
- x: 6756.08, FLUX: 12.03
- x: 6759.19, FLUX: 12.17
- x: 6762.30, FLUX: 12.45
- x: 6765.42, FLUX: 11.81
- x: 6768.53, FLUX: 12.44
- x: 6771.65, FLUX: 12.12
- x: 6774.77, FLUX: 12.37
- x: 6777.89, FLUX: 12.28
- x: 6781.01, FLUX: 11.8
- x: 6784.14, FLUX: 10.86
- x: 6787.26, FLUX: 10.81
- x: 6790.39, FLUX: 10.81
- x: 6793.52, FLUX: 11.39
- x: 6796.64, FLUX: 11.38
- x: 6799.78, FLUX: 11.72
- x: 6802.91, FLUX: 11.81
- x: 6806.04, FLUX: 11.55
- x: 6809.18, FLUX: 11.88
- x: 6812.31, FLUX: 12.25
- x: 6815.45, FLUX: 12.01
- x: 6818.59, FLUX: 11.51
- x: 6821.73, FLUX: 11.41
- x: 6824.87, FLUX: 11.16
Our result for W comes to 0.03 mag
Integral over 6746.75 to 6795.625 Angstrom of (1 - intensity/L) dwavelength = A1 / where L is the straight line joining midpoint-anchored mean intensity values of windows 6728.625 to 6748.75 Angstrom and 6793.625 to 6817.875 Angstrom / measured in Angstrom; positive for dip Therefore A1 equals 1.1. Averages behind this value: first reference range 12.3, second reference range 11.8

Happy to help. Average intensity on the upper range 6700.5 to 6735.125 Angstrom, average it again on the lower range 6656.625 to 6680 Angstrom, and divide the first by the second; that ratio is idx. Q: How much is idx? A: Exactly 0.87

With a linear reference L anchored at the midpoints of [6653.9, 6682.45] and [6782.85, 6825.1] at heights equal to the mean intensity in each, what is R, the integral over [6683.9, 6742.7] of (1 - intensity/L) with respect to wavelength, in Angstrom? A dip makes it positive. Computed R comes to 2.7 Angstrom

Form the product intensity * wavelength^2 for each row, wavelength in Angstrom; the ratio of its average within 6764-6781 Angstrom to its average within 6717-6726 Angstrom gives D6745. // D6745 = 1.08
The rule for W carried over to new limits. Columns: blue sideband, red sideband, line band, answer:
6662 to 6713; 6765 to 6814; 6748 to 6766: 0.04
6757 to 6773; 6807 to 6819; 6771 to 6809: 0.04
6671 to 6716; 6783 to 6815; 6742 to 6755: 0.04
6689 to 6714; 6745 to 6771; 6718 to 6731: 0.11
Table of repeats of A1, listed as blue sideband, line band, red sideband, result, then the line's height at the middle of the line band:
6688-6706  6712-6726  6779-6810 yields 1.0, 12.9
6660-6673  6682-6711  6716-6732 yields -0.8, 13.1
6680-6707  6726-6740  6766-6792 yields 0.6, 12.6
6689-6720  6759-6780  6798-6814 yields 0.1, 12.3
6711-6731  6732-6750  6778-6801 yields -0.7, 11.8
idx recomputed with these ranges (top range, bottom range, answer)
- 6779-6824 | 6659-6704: 0.83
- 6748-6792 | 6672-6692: 0.86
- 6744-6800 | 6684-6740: 0.93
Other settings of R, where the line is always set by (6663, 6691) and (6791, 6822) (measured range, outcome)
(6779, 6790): 0.8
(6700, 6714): -0.2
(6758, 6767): 0.3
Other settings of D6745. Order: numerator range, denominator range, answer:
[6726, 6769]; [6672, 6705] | 0.91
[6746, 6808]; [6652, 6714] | 0.88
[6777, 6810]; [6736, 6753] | 0.95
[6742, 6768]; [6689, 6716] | 0.92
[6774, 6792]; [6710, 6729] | 0.96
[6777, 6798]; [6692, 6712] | 0.86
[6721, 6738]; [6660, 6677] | 0.83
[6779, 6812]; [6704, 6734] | 0.94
